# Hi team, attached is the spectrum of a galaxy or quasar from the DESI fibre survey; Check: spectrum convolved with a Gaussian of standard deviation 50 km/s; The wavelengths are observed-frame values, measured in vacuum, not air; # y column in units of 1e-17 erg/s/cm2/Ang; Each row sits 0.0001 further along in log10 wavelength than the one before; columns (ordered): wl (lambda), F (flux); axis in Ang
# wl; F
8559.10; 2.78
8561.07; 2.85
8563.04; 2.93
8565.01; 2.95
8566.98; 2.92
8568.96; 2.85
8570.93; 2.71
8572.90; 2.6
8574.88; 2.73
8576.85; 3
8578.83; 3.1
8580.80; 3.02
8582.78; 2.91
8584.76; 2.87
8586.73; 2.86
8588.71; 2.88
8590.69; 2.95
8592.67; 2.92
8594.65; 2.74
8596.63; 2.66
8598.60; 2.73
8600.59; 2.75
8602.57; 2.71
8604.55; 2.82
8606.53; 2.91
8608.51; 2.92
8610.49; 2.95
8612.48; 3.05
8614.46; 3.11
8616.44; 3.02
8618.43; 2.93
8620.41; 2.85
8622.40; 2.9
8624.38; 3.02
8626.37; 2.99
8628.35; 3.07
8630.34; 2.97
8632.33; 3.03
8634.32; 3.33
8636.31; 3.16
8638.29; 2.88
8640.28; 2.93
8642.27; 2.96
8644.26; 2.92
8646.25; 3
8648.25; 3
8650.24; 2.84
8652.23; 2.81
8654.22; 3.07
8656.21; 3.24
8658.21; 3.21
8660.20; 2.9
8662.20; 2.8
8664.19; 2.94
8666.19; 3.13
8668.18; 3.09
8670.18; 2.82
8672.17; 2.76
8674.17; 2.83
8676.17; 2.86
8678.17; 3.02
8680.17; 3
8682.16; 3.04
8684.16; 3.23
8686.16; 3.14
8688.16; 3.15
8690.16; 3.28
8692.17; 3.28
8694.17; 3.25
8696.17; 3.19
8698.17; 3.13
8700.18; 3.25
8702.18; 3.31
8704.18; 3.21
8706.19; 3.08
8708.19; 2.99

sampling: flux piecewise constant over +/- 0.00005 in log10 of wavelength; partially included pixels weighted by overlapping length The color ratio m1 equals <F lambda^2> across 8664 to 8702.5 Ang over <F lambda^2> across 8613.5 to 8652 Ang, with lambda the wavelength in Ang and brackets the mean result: 1.0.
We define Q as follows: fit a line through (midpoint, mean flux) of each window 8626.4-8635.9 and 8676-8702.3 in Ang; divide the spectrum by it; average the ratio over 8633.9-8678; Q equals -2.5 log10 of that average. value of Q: 0.05 mag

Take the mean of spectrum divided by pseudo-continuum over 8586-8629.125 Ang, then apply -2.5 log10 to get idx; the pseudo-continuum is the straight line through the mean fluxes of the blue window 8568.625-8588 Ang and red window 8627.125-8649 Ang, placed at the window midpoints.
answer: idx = 0.02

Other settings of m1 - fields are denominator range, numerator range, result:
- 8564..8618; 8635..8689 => 1.06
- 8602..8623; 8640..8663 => 1.02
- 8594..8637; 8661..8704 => 1.06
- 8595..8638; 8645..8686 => 1.02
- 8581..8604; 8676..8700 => 1.14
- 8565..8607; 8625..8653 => 1.07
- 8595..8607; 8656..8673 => 1.10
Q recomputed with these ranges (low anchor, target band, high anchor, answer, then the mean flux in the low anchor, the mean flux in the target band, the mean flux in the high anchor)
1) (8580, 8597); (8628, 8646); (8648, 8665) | -0.028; 2.87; 3.02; 2.98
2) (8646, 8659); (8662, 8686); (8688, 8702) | 0.054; 3.02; 2.97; 3.23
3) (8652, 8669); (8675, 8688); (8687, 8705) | 0.033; 3.03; 3.05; 3.23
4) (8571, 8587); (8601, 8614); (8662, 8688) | 0.005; 2.88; 2.9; 2.99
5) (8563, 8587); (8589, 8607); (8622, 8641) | 0.055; 2.88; 2.8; 3.03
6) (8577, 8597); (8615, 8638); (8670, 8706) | -0.015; 2.9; 3.02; 3.1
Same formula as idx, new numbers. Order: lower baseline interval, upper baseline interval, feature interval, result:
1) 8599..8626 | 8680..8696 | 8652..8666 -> 0.02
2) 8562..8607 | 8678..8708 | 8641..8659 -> 0.02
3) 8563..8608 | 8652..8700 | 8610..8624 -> -0.02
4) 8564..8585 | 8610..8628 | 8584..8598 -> 0.03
